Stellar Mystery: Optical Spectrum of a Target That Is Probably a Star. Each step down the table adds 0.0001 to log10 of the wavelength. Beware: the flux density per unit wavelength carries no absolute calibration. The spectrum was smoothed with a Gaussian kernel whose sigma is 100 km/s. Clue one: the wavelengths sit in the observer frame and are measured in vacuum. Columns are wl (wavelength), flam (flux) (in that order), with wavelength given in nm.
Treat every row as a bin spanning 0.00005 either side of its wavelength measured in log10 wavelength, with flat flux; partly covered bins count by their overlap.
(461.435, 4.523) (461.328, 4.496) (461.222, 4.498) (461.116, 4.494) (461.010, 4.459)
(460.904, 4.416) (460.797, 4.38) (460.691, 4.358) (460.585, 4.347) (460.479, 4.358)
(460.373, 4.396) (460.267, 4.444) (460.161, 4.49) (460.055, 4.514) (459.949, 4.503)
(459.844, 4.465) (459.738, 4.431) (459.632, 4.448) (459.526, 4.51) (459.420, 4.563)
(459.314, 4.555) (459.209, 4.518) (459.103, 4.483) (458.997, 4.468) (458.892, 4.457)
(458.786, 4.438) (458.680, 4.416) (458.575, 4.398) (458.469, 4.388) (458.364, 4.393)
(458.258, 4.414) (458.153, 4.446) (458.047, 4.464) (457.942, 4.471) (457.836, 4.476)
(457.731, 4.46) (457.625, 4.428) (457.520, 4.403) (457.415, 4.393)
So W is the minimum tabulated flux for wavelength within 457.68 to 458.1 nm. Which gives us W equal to 4.46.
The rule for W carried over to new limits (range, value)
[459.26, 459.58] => 4.51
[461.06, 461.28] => 4.494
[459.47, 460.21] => 4.431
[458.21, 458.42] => 4.393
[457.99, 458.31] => 4.414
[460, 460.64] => 4.347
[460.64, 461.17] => 4.358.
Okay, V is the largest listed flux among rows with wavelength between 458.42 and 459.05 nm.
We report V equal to 4.468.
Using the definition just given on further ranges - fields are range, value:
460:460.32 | 4.514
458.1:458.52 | 4.446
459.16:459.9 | 4.563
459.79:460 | 4.503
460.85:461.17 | 4.494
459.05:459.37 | 4.555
